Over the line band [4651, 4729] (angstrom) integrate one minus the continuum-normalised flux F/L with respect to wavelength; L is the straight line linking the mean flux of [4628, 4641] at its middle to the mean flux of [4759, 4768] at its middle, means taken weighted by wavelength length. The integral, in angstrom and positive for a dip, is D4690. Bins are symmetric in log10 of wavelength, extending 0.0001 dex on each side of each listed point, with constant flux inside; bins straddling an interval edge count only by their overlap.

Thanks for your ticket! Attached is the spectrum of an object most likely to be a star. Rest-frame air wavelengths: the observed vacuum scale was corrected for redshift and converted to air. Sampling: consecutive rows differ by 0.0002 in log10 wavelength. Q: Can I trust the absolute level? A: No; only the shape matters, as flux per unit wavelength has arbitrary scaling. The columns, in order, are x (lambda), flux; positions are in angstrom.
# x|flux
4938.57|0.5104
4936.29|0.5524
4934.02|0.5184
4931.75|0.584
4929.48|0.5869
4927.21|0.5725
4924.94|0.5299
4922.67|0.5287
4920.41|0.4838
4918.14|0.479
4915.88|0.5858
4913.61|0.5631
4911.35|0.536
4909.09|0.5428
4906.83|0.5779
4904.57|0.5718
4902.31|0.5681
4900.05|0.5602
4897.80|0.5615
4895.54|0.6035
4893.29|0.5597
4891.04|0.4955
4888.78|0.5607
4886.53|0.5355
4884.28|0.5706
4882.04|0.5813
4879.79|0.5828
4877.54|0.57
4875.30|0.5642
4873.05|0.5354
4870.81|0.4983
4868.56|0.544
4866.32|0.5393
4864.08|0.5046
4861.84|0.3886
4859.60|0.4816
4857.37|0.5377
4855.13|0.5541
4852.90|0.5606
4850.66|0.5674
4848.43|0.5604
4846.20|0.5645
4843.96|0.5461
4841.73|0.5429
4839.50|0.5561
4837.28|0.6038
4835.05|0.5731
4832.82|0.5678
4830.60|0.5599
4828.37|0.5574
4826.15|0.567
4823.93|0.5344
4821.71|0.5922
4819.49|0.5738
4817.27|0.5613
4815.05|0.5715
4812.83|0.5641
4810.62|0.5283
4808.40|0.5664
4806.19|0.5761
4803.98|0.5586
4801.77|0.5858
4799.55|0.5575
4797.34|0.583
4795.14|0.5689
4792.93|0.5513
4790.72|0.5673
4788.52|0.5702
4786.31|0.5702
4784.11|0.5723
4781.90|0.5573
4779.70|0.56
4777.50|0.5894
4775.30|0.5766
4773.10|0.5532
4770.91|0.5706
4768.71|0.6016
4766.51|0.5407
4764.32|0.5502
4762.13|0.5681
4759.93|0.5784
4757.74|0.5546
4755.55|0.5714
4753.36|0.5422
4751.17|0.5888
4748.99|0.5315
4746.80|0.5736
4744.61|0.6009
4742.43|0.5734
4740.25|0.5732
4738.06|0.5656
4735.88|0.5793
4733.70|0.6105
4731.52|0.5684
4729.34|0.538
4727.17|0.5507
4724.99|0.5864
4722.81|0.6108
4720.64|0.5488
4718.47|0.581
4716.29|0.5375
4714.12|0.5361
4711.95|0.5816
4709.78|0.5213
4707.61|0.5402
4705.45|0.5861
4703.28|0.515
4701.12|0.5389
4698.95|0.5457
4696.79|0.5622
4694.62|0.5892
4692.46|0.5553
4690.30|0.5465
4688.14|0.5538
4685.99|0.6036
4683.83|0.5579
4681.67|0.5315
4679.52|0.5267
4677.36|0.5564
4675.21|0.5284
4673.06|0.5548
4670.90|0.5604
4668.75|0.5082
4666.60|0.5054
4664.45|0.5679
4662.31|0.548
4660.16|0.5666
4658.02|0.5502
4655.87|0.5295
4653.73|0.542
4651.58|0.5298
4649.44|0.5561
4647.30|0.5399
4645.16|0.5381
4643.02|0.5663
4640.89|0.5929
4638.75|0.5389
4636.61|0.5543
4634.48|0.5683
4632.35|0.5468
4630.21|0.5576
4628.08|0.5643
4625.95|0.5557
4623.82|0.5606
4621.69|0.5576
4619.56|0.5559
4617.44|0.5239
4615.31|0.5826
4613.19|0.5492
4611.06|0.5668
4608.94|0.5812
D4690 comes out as 1.0 angstrom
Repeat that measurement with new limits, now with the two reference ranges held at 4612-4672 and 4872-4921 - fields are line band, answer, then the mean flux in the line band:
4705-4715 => 0.0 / 0.552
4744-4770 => -0.6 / 0.566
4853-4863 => 1.0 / 0.498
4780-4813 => -0.7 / 0.565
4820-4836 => -0.3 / 0.565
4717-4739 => -0.9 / 0.573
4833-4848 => -0.3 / 0.564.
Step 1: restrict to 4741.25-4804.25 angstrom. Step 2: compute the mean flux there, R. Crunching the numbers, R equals 0.568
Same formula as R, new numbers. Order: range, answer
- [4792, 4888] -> 0.553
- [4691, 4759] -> 0.563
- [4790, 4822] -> 0.566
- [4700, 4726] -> 0.557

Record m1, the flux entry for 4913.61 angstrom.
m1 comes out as 0.5631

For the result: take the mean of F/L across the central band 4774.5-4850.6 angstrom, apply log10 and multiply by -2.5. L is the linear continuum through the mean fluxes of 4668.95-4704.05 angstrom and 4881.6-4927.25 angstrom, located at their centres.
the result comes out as -0.03 mag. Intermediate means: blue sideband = 0.551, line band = 0.566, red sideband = 0.55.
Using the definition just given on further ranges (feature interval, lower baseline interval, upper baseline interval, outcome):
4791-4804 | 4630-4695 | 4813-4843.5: -0.01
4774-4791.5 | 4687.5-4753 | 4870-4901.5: -0.02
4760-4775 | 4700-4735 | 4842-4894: -0.02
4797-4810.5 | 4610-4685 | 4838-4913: -0.04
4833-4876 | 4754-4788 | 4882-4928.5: 0.04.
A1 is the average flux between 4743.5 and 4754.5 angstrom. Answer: 0.568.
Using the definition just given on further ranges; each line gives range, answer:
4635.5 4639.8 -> 0.547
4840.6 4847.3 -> 0.55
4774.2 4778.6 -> 0.583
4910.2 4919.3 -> 0.541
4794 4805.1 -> 0.571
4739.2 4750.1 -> 0.571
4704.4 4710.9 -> 0.55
